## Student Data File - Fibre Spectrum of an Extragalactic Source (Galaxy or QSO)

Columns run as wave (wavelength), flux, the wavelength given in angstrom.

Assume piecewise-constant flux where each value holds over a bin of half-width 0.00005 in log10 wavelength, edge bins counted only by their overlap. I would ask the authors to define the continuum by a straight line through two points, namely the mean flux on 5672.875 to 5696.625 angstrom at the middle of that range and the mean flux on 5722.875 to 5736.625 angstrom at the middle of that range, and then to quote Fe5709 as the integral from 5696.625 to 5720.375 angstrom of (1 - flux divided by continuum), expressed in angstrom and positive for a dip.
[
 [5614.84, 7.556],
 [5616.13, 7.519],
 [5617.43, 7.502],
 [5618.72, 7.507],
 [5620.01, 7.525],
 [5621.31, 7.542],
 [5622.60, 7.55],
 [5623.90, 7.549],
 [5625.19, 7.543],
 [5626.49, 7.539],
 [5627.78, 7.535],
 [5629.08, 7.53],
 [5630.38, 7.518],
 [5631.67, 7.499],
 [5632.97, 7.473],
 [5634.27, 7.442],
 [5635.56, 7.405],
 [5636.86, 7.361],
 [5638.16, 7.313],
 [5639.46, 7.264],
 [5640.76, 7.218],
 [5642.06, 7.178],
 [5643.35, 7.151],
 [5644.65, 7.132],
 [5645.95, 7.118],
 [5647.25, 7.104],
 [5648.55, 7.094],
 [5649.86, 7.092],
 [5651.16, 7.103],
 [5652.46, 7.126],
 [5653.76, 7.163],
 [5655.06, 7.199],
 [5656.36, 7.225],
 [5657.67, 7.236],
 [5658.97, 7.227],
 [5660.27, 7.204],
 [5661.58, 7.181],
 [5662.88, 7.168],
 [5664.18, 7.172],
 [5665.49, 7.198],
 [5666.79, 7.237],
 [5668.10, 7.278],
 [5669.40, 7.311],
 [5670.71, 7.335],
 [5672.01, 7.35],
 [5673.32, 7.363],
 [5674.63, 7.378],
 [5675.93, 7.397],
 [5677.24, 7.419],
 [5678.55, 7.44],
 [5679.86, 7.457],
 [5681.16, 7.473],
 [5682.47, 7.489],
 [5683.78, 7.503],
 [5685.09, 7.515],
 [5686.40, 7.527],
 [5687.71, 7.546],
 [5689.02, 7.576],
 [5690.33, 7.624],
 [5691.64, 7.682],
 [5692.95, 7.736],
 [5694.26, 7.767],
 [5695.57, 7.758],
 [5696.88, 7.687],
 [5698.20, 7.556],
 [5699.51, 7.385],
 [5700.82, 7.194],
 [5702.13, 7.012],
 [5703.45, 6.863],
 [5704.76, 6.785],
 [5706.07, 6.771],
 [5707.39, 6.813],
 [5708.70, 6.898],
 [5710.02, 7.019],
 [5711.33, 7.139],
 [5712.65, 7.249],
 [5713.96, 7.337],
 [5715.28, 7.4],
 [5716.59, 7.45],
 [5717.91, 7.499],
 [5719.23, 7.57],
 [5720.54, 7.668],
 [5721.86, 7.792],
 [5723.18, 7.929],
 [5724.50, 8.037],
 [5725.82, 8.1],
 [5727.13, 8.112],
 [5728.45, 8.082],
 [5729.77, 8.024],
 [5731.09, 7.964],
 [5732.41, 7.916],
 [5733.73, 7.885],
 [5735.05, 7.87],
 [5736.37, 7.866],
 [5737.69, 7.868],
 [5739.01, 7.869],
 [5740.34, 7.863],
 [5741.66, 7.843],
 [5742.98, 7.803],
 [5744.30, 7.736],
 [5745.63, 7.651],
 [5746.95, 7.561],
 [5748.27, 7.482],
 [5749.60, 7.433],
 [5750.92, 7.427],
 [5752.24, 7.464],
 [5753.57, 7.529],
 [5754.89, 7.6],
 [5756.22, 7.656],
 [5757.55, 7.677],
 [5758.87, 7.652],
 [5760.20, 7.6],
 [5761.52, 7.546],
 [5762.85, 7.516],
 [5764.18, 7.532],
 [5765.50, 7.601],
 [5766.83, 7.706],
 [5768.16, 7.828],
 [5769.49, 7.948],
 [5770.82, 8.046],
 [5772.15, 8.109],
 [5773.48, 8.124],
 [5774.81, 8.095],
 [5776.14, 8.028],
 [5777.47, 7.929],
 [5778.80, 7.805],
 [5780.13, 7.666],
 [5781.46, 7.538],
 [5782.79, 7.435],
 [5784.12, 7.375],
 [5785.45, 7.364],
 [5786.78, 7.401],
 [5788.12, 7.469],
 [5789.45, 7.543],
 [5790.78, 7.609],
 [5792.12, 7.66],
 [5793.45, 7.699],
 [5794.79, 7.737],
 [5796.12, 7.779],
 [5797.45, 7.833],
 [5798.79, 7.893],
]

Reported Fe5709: 1.8 angstrom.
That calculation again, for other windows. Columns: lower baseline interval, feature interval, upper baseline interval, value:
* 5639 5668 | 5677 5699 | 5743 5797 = -0.8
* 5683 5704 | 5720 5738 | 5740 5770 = -0.9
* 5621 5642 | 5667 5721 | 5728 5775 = 1.7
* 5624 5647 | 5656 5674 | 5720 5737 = 0.7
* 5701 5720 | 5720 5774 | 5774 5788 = -2.7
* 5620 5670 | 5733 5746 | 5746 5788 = -0.4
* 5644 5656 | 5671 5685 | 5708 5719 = -0.5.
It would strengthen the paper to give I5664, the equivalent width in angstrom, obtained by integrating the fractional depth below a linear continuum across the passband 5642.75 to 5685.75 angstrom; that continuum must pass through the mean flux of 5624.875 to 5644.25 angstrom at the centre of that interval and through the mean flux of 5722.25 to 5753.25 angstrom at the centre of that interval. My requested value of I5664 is 1.4 angstrom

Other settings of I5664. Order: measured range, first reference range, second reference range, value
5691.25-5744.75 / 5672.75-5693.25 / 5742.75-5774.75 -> 0.0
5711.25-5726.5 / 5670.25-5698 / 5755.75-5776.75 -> 0.0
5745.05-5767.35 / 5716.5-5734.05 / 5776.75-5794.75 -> 0.5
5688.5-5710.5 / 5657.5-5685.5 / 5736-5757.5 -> 0.5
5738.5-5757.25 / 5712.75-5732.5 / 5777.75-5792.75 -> 0.1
